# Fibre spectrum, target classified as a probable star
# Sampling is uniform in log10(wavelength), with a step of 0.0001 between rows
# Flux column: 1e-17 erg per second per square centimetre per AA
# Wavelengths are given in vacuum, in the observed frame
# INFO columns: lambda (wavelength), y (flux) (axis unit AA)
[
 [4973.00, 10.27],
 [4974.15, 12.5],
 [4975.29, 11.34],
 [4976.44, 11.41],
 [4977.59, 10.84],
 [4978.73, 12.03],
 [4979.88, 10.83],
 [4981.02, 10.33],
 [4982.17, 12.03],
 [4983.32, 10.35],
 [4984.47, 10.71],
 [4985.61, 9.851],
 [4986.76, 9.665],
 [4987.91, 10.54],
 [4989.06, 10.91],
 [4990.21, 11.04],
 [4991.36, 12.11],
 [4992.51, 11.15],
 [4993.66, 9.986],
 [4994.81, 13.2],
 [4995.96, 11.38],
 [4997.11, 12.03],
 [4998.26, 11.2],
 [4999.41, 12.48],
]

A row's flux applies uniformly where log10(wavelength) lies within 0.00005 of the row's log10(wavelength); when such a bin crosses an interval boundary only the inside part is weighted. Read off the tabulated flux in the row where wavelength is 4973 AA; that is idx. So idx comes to 10.27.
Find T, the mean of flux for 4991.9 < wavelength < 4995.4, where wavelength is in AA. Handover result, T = 11.4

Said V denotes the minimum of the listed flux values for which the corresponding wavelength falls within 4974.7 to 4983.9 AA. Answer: 10.33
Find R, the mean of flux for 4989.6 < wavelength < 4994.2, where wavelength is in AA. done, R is 11.1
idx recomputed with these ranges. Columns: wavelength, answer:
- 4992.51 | 11.15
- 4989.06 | 10.91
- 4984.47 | 10.71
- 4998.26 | 11.2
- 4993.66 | 9.986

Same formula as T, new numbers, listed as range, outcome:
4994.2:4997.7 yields 12.2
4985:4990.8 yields 10.4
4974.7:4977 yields 11.4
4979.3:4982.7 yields 11.1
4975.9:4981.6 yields 11.1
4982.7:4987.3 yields 10.2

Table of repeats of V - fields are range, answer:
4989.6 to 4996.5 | 9.986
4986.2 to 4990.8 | 9.665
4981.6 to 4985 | 10.35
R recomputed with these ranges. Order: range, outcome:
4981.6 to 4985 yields 11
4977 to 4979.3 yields 11.4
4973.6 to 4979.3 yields 11.6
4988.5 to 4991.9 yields 11.3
